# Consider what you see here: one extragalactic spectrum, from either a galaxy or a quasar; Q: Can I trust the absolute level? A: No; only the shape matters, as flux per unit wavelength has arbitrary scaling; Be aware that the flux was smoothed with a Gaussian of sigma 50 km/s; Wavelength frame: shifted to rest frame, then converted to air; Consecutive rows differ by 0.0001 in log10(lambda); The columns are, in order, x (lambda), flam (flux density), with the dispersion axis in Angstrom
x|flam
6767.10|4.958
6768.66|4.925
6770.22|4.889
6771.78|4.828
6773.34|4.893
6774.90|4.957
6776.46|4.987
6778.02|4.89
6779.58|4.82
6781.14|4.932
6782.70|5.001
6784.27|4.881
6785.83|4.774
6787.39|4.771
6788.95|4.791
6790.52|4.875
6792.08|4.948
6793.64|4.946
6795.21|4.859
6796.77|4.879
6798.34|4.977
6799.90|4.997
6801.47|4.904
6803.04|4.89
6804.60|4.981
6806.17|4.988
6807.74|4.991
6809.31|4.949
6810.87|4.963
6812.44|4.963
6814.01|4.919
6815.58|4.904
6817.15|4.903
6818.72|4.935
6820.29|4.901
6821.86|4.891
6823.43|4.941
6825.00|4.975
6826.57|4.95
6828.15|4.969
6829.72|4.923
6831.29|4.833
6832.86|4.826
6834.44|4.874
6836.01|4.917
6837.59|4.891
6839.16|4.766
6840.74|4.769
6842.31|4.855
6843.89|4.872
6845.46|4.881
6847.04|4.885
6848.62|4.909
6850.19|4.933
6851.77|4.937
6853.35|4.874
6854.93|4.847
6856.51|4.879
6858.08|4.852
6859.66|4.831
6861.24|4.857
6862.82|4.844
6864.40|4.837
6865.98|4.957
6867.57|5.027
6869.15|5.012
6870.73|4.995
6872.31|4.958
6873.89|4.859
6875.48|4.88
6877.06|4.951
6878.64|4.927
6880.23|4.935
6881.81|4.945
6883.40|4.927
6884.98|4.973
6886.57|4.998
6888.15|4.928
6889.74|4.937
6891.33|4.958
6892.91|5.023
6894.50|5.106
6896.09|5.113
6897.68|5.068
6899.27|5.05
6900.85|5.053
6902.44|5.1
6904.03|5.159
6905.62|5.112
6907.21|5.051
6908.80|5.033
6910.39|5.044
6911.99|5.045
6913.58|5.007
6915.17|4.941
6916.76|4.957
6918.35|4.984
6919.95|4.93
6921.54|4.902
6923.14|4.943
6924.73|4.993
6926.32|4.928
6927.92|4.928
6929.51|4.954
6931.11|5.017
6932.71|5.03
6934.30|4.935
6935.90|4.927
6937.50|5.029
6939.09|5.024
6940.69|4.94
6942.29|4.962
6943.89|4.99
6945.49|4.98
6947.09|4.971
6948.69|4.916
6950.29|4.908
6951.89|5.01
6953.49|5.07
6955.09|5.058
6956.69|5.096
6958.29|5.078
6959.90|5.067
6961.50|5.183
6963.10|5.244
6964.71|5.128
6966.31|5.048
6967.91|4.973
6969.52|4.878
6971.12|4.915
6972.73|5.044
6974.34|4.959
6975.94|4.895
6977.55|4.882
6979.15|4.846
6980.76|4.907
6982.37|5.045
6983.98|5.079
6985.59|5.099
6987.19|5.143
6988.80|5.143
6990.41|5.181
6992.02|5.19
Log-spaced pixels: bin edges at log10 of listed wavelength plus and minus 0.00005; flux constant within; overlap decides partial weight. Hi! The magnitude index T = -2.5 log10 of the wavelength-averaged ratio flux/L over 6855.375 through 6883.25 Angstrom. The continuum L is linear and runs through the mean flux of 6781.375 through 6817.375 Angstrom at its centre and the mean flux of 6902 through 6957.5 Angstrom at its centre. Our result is 0.01 mag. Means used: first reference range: 4.92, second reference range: 5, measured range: 4.91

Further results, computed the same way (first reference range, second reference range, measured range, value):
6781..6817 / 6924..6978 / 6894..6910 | -0.024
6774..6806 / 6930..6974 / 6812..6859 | 0.010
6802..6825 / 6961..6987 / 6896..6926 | -0.009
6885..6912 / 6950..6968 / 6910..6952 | 0.021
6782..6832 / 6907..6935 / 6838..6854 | 0.015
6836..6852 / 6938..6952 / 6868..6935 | -0.015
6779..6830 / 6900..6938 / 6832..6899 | 0.009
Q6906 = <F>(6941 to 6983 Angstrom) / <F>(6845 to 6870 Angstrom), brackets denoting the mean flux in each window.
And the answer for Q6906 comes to 1.02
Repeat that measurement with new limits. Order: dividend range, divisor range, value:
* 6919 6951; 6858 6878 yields 1.01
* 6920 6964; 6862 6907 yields 1.00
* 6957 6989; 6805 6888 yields 1.02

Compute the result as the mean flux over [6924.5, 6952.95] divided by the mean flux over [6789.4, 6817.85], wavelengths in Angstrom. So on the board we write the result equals 1.01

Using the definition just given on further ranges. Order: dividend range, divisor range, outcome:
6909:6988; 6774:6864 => 1.02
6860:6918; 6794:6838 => 1.01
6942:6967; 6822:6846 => 1.03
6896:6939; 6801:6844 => 1.02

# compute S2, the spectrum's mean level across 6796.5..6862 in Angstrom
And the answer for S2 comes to 4.9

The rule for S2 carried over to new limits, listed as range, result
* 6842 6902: 4.94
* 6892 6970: 5.02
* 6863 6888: 4.94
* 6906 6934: 4.98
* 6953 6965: 5.11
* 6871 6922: 5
